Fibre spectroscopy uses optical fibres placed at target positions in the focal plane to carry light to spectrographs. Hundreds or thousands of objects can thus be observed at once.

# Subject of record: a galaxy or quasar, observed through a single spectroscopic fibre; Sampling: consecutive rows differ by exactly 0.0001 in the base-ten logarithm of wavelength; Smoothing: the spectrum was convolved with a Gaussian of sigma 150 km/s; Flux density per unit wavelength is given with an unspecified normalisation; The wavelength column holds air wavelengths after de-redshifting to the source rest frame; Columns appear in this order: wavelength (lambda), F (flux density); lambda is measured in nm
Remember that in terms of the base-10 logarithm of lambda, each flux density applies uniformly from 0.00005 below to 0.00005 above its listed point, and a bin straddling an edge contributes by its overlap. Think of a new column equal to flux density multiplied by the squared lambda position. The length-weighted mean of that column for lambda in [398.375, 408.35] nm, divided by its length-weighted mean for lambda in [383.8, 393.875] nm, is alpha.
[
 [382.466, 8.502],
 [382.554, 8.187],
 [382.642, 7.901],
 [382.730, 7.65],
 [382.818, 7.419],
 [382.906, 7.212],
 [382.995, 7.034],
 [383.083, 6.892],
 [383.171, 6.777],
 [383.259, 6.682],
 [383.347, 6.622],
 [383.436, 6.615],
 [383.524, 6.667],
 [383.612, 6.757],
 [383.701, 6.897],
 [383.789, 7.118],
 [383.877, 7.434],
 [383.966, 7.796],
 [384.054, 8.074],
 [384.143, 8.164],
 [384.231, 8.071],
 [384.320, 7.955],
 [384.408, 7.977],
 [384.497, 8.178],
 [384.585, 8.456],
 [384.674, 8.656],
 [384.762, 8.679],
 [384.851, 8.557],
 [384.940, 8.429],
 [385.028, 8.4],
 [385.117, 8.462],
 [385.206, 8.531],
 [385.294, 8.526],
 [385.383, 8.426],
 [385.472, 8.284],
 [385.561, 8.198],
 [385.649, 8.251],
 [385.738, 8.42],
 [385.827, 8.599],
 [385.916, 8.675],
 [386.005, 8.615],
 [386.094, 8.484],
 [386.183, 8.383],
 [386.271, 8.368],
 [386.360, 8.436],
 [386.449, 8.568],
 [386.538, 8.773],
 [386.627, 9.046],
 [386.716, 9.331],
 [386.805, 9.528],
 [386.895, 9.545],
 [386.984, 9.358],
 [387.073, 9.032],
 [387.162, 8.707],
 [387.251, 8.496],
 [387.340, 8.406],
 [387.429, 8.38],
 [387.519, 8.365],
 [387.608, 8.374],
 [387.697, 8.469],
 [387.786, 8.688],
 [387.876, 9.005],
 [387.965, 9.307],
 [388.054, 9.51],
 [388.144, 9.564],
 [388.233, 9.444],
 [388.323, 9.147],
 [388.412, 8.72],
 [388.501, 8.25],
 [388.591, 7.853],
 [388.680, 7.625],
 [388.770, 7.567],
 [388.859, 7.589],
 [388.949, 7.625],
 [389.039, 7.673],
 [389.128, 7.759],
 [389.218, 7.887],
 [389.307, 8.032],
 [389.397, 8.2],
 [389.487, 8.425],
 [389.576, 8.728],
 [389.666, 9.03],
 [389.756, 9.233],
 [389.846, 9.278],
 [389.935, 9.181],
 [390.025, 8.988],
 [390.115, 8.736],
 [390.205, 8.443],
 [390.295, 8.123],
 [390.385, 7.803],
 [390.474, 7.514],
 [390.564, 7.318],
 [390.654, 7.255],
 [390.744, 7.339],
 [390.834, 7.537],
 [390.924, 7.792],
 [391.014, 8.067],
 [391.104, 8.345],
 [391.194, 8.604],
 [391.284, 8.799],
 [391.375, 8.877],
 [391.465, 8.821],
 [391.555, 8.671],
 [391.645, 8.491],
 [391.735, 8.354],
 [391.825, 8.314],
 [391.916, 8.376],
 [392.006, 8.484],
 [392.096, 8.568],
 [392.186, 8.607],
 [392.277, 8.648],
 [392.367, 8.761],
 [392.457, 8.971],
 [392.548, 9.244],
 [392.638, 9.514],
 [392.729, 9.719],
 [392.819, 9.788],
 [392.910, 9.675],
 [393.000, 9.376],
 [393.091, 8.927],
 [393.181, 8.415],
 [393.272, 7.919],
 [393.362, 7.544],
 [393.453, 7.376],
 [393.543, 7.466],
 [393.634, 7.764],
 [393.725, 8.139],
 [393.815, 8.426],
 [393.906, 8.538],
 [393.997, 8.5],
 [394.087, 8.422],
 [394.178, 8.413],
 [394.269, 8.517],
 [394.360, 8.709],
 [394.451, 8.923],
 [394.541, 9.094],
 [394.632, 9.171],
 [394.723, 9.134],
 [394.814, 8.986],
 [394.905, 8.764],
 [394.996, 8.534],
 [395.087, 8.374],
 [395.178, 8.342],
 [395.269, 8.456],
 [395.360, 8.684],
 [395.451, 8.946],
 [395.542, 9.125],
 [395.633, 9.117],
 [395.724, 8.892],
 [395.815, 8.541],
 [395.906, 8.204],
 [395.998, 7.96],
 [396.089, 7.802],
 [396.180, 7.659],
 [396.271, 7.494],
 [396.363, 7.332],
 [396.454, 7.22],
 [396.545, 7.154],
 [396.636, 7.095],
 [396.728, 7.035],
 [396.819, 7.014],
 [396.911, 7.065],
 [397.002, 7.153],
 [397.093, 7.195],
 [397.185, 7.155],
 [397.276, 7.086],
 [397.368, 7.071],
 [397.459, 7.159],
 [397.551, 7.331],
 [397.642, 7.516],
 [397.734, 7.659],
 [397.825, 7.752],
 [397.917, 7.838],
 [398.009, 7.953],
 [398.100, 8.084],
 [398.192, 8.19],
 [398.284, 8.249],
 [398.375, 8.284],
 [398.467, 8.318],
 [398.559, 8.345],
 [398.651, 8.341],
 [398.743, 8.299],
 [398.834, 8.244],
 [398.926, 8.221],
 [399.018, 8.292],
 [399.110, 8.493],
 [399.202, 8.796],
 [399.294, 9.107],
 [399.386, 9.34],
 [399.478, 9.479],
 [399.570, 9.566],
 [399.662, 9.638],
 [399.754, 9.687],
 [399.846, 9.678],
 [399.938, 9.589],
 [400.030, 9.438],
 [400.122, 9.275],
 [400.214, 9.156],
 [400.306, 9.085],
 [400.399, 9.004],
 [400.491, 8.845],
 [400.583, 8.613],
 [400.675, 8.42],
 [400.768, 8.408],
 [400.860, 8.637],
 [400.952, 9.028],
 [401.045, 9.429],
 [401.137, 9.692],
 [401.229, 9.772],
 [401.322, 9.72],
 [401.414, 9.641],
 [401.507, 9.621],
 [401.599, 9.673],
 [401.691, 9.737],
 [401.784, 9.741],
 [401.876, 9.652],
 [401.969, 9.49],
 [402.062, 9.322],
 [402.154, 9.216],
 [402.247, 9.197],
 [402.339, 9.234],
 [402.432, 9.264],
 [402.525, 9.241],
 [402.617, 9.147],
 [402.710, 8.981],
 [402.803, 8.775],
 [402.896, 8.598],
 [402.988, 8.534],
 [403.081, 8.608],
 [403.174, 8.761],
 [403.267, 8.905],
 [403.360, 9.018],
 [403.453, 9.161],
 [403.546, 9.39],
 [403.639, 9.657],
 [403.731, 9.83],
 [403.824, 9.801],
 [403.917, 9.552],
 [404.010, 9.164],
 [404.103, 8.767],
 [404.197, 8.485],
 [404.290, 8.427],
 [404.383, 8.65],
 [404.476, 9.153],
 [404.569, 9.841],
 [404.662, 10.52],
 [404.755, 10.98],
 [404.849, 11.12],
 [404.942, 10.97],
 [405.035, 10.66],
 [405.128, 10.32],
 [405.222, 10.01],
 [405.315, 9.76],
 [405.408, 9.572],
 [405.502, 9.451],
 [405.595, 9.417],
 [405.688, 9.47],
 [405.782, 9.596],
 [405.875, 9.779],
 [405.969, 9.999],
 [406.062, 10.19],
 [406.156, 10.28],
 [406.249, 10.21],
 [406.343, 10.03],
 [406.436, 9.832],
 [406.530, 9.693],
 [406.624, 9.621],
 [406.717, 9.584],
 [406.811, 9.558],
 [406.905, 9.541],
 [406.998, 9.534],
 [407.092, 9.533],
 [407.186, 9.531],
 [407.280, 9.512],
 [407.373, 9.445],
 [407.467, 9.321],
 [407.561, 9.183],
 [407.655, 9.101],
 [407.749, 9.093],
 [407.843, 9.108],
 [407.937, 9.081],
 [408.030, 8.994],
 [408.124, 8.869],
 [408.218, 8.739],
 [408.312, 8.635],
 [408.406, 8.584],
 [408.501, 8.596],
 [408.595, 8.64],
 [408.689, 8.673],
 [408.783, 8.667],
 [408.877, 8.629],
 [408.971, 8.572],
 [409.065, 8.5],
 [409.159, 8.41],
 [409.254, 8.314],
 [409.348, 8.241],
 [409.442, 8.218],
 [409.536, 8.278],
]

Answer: 1.19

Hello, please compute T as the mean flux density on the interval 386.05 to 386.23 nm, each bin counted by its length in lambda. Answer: 8.47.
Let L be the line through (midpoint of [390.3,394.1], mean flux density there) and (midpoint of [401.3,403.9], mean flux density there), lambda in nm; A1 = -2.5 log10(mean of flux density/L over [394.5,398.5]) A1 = 0.10 mag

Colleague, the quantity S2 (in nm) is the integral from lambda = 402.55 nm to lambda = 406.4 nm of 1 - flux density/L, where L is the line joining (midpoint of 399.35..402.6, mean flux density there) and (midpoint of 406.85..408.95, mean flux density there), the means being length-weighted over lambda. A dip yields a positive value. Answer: -0.154 nm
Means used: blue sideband 9.33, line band 9.55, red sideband 9.04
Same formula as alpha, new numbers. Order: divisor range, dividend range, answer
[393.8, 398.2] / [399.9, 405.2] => 1.20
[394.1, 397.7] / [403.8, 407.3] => 1.27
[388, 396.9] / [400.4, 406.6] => 1.19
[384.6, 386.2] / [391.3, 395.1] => 1.06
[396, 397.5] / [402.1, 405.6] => 1.35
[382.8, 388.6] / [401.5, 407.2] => 1.27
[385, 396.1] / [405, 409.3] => 1.19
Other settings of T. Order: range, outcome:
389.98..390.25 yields 8.71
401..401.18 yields 9.58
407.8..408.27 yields 8.97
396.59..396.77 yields 7.05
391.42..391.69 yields 8.68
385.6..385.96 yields 8.49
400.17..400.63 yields 8.94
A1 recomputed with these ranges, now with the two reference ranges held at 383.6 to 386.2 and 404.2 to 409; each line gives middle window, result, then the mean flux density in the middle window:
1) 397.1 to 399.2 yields 0.139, 7.91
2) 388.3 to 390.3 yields 0.014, 8.35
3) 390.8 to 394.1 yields 0.013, 8.54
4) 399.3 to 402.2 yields -0.023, 9.34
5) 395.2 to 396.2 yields 0.041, 8.51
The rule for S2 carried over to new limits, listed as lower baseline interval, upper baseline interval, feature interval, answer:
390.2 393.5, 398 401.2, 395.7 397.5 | 0.26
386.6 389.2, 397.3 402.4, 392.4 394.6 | 0.02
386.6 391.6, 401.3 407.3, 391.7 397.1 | 0.29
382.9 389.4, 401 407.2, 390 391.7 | 0.08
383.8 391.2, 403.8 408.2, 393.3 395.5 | 0.10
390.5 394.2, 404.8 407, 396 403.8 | 0.57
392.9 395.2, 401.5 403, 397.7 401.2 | 0.10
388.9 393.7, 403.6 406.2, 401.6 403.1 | 0.05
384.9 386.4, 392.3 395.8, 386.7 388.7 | -0.08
